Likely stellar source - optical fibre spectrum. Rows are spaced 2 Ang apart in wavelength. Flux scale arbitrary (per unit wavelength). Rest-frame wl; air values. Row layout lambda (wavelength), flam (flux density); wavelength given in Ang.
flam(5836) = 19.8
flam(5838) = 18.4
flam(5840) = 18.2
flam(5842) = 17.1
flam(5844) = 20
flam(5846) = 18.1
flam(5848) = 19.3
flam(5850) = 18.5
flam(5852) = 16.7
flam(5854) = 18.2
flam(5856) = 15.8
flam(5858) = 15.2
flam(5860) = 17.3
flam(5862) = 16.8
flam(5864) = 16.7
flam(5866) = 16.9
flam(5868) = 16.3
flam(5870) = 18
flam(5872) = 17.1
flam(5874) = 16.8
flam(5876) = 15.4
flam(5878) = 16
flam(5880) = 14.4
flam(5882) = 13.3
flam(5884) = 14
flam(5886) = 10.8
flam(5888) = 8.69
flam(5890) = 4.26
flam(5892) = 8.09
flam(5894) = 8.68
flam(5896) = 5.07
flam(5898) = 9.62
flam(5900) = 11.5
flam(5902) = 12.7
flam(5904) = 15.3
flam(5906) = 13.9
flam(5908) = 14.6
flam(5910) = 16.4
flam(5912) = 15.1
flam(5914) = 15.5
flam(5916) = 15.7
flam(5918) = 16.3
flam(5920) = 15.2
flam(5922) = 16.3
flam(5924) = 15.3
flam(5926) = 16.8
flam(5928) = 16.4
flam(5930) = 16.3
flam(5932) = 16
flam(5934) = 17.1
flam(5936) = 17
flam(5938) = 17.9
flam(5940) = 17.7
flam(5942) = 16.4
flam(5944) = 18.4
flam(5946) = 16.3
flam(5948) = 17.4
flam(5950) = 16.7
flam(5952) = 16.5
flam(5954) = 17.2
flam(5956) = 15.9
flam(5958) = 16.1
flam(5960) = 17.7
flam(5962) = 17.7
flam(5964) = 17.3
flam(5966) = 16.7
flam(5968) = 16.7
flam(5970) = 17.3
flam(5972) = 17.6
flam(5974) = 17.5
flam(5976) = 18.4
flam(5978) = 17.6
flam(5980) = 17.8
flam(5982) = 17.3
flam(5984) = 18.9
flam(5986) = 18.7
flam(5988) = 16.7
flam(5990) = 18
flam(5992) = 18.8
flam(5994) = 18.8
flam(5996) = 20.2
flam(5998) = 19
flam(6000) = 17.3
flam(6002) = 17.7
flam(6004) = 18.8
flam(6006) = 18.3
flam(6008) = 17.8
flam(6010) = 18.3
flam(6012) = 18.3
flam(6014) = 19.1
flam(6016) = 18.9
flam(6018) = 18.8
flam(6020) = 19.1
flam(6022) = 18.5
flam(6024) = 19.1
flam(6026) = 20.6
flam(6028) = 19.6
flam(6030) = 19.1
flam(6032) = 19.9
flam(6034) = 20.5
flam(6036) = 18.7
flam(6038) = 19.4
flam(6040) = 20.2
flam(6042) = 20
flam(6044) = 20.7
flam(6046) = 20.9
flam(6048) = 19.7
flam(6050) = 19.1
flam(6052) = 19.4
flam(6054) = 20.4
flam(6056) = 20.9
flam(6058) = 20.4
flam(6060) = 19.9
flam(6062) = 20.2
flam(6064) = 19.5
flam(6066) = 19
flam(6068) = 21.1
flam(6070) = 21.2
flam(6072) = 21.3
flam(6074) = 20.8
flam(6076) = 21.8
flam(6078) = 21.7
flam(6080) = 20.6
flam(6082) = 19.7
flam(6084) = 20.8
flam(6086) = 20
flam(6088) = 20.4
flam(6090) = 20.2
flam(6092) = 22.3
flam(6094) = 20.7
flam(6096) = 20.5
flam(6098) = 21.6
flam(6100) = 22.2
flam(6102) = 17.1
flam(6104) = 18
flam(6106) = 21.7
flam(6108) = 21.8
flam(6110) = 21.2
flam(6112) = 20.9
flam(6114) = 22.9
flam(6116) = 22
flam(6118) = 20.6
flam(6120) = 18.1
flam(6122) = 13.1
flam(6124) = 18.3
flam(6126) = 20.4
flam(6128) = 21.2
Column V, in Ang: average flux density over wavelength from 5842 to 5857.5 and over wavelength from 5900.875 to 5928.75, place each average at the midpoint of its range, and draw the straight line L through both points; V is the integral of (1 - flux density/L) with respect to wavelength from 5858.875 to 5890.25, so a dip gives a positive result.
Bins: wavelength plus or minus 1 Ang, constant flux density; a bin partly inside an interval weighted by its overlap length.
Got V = 4.1 Ang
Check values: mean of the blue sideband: 17.9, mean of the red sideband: 15.4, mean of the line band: 14.8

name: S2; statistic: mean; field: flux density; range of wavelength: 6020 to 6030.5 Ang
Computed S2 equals 19.4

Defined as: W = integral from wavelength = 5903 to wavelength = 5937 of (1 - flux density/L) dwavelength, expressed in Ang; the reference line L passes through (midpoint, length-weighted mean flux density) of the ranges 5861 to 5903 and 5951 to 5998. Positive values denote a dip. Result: -2.23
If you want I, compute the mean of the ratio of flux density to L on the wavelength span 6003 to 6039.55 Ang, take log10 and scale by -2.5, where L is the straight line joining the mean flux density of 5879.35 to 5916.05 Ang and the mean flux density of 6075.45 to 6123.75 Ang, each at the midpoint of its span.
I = -0.12 mag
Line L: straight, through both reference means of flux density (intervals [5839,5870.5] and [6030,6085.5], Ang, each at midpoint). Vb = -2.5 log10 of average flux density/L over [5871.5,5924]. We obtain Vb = 0.35 mag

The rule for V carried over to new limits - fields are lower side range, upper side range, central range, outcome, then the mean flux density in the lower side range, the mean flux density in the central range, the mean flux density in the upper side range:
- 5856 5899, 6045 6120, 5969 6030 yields -2.72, 13.4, 18.4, 20.6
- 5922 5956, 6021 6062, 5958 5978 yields 0.32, 16.8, 17.4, 19.9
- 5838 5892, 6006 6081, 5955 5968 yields 0.75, 15.7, 16.9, 19.8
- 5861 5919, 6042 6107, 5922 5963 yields -3.44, 13.6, 16.8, 20.4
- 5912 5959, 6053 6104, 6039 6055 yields -0.34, 16.5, 20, 20.5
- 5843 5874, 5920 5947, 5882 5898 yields 7.69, 17.4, 8.88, 16.7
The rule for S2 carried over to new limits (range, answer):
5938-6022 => 17.8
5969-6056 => 18.9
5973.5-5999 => 18.3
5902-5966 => 16.3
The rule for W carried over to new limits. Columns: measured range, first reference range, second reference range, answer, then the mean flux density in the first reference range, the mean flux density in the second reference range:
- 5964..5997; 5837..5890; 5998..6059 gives 0.82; 16.1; 19.3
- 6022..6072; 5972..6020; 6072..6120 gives -1.02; 18.3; 20.8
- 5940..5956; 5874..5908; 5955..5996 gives -1.32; 11.6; 17.6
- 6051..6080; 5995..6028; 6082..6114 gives -0.86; 18.8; 20.7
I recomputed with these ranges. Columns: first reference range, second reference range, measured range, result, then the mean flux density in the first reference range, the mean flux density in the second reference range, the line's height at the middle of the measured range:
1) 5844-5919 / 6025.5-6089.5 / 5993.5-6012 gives 0.00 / 14.5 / 20.2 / 18.4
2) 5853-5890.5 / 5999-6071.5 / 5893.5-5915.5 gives 0.24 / 15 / 19.5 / 15.9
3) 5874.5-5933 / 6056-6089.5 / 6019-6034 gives -0.05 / 13.4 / 20.5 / 18.6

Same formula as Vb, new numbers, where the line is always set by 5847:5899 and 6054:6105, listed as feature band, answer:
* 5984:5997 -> -0.05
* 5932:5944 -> -0.07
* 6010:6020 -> -0.02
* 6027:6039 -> -0.03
